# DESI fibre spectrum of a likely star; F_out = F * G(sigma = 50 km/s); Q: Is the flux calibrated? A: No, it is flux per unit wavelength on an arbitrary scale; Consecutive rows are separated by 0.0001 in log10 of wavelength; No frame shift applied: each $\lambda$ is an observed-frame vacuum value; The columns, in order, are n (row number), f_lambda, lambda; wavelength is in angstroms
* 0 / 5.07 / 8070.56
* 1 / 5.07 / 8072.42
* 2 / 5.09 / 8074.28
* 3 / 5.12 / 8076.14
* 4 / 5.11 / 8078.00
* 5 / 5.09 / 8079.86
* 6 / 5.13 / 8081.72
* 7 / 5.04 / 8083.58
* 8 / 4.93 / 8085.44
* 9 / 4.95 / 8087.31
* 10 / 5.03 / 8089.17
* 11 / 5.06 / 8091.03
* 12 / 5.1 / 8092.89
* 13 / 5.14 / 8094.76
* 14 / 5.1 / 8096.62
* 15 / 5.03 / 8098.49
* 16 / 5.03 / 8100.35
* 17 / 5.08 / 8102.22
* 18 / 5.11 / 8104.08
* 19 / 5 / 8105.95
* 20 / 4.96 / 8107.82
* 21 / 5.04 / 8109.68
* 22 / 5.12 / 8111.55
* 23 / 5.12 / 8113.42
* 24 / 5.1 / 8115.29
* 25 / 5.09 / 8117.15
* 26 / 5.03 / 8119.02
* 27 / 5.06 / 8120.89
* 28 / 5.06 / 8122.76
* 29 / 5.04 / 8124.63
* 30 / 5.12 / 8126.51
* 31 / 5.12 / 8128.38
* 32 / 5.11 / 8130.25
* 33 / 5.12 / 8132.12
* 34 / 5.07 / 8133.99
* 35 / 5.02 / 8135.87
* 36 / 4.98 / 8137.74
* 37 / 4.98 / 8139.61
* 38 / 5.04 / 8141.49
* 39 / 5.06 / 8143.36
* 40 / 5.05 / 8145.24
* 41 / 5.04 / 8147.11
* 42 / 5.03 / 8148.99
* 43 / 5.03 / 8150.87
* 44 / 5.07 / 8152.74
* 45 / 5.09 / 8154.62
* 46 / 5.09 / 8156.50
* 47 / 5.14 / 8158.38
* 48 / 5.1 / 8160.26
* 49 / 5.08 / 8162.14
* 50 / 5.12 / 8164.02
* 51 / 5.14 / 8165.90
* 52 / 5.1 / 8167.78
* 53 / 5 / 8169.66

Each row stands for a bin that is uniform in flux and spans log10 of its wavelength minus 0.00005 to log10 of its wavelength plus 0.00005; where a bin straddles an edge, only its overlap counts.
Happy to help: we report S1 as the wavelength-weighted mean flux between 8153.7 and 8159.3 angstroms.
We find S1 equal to 5.1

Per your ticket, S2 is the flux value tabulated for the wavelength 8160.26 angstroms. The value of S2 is 5.1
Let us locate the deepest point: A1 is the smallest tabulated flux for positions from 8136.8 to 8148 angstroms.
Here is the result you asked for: 4.98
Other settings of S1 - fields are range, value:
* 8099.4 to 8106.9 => 5.05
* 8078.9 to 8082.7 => 5.11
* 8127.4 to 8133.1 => 5.12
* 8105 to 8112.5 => 5.03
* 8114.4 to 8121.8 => 5.08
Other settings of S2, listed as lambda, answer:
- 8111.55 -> 5.12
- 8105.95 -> 5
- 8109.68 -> 5.04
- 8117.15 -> 5.09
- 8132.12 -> 5.12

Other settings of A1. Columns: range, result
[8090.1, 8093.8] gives 5.06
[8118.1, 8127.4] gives 5.03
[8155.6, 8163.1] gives 5.08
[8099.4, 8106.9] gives 5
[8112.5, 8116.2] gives 5.1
